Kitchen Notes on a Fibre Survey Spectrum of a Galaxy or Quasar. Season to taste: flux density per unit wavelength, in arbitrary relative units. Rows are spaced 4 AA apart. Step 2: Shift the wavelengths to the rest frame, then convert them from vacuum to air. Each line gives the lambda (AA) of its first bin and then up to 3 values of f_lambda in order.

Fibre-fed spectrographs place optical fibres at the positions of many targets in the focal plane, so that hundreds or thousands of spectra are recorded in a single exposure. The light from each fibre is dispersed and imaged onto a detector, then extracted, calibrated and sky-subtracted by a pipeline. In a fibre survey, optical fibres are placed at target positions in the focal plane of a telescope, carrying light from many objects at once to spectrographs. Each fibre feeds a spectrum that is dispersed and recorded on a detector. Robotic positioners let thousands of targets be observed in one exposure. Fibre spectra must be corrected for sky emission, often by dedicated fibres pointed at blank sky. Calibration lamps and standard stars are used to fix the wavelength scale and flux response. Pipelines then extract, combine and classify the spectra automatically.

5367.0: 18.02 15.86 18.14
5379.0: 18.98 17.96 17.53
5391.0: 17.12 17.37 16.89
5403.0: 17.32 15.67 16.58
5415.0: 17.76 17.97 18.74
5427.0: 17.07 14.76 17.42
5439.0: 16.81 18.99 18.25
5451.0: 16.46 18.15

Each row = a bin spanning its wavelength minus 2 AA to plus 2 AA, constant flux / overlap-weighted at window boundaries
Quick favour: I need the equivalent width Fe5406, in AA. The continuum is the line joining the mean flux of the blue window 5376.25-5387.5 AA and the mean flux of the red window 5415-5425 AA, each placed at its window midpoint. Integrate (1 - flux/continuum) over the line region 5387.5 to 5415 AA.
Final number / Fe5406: 2.0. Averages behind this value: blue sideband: 18.2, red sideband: 18.2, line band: 16.9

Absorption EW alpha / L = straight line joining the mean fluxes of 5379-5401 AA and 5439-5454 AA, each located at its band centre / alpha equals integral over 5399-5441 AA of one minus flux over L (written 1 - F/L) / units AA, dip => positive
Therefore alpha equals 1.5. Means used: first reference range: 17.5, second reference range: 17.8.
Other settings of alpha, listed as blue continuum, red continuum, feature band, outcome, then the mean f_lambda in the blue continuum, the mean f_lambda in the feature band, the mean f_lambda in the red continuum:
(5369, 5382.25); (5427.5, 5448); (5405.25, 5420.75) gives 0.3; 17.7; 17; 17.2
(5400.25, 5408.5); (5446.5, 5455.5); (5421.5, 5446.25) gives -0.3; 16.6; 17.3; 17.4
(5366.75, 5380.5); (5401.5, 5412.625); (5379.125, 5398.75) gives -0.5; 17.7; 17.6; 16.5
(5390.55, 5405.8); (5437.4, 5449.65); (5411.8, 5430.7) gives 0.0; 17.1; 17.5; 18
